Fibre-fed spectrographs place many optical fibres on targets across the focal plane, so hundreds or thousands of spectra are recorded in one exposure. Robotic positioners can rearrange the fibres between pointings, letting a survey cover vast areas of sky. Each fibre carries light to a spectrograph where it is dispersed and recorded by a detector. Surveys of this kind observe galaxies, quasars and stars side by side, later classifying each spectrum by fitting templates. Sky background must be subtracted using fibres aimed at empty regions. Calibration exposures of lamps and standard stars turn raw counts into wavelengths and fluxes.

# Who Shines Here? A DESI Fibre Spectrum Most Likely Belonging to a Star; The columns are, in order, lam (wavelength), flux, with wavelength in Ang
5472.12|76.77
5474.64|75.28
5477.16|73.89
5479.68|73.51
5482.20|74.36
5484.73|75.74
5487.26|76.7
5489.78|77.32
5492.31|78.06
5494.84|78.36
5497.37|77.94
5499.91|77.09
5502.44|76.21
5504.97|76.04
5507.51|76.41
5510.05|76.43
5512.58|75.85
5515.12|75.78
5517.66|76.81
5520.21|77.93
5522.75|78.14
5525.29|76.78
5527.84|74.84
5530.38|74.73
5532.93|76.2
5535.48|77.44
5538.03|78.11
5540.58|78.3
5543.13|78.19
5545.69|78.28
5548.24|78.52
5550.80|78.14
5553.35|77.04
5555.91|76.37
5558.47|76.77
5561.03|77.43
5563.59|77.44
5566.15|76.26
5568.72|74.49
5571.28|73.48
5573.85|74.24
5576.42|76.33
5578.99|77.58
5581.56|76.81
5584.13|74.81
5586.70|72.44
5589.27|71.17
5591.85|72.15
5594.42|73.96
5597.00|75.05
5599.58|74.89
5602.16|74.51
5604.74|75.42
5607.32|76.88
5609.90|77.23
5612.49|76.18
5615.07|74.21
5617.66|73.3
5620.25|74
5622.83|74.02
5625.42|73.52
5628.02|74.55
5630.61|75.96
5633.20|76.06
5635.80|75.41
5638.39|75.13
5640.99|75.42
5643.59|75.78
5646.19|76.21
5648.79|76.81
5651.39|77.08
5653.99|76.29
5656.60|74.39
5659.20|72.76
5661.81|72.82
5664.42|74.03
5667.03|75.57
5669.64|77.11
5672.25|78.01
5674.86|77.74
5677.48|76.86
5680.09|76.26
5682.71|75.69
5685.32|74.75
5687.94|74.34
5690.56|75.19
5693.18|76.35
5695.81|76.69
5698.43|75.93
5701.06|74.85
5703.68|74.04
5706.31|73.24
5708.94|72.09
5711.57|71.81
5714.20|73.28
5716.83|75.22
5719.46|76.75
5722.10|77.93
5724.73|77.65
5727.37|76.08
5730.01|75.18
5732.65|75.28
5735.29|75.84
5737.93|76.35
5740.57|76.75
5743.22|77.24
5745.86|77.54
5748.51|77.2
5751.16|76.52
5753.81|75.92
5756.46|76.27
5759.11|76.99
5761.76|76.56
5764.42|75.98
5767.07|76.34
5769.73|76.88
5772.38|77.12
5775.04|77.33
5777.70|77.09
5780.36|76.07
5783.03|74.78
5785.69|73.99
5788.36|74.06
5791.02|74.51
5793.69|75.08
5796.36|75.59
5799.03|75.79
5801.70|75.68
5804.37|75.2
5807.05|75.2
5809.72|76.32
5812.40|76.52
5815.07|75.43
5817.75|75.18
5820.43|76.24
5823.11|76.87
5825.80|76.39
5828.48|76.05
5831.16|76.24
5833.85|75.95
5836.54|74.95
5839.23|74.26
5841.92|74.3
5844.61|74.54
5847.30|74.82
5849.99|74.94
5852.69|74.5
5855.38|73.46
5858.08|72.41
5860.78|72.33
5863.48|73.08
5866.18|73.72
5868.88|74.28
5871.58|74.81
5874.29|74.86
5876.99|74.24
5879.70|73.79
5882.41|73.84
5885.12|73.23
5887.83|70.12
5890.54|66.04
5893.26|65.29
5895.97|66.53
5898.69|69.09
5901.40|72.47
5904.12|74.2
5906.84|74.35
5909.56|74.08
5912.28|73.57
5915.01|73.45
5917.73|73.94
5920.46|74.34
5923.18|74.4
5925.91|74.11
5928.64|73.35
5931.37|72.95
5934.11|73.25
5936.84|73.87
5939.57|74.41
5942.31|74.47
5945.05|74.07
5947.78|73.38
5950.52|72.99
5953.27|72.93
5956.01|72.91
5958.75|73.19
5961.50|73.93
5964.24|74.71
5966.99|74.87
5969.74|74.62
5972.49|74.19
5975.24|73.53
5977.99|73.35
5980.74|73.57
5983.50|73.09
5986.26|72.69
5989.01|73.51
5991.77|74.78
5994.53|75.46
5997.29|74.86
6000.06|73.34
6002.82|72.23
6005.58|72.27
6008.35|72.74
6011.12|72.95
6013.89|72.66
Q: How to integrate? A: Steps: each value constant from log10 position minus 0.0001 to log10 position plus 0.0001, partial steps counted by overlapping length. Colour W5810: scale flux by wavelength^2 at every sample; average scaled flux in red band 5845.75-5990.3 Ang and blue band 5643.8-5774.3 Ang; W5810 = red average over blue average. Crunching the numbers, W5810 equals 1.04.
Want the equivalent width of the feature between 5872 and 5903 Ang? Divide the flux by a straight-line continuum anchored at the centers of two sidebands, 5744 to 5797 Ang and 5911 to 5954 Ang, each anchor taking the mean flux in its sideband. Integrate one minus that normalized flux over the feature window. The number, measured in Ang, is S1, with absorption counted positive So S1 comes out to 1.4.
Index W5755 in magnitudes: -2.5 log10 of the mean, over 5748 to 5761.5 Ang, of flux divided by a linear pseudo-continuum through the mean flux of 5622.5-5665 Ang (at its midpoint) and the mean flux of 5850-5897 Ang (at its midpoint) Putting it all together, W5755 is -0.04 mag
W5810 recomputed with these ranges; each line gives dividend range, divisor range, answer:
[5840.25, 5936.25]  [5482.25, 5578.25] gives 1.08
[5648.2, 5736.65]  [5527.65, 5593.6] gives 1.04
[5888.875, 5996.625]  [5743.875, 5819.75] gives 1.02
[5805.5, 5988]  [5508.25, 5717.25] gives 1.08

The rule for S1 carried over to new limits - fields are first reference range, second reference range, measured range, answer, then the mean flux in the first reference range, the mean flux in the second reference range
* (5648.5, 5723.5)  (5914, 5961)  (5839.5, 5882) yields 0.1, 75.3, 73.7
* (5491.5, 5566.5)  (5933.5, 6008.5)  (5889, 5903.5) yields 1.2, 77.1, 73.7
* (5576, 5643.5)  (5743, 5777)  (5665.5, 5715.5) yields 0.4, 74.9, 76.8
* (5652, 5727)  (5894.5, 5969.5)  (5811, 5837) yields -0.6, 75.3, 73.3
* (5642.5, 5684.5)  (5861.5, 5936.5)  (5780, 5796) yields -0.1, 75.8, 72.7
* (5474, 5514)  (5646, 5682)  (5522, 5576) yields -0.4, 76.2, 75.8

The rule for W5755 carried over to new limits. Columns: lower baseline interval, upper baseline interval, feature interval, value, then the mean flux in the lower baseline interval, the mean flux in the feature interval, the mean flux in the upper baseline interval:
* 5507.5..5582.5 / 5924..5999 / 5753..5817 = -0.01 mag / 76.7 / 75.9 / 73.8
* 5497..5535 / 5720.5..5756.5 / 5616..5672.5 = 0.02 mag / 76.5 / 75.1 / 76.6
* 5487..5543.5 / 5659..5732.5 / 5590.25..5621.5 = 0.02 mag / 76.9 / 74.8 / 75.3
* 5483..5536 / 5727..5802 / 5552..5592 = 0.02 mag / 76.7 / 75.4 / 76.1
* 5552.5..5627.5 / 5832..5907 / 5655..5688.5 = -0.01 mag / 75.1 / 75.4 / 72.9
